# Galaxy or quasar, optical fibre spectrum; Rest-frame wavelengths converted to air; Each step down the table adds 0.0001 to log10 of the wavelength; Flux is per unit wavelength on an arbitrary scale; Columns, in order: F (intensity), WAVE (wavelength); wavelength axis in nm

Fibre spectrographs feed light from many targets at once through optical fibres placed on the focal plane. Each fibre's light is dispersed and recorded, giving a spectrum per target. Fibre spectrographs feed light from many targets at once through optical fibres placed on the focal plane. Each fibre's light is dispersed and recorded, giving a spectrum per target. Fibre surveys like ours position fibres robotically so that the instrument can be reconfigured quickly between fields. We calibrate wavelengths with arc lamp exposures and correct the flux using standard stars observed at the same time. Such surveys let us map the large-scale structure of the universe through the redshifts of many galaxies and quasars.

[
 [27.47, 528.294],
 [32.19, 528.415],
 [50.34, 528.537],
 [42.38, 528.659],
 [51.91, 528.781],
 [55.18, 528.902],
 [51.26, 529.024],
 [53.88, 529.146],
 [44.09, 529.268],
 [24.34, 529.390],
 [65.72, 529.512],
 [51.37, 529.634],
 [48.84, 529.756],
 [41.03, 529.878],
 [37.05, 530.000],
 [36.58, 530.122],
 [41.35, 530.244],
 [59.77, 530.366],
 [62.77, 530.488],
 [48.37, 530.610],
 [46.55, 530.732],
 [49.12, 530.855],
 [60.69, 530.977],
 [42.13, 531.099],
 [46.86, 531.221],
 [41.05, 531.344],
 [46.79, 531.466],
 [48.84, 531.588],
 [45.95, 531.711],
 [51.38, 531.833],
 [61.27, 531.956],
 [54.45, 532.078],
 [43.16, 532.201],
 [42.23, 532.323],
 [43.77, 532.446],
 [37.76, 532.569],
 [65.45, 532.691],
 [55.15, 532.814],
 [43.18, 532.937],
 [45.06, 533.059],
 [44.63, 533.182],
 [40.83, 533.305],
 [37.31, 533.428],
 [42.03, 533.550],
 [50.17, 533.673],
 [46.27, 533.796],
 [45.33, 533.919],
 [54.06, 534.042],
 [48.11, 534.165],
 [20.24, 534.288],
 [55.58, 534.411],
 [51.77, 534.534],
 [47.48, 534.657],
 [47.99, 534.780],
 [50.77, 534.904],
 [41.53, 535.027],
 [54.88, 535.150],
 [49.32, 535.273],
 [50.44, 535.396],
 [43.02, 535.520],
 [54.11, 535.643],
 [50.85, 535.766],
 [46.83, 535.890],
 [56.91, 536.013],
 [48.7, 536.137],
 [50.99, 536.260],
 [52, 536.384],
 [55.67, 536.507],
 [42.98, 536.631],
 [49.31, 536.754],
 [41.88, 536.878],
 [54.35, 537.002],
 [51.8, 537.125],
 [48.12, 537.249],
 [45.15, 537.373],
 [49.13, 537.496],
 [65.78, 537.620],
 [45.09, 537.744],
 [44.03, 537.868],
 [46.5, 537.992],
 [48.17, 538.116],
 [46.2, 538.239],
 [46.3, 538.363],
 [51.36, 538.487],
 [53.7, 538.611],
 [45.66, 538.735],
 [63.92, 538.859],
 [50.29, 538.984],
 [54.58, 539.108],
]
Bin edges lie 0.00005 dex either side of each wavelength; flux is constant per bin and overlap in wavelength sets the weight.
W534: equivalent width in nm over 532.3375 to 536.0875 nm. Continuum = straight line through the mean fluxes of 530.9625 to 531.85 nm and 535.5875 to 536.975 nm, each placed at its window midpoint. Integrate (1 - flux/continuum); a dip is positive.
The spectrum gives 0.12 nm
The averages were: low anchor 47.1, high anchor 50.1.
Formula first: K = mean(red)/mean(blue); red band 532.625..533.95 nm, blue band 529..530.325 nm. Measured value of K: 1.04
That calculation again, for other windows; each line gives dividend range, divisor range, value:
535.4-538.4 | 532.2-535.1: 1.08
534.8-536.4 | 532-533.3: 1.05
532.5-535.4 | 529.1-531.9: 0.98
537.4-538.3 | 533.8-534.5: 1.09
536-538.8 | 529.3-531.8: 1.05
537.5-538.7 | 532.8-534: 1.11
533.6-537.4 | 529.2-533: 1.01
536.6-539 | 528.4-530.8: 1.04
